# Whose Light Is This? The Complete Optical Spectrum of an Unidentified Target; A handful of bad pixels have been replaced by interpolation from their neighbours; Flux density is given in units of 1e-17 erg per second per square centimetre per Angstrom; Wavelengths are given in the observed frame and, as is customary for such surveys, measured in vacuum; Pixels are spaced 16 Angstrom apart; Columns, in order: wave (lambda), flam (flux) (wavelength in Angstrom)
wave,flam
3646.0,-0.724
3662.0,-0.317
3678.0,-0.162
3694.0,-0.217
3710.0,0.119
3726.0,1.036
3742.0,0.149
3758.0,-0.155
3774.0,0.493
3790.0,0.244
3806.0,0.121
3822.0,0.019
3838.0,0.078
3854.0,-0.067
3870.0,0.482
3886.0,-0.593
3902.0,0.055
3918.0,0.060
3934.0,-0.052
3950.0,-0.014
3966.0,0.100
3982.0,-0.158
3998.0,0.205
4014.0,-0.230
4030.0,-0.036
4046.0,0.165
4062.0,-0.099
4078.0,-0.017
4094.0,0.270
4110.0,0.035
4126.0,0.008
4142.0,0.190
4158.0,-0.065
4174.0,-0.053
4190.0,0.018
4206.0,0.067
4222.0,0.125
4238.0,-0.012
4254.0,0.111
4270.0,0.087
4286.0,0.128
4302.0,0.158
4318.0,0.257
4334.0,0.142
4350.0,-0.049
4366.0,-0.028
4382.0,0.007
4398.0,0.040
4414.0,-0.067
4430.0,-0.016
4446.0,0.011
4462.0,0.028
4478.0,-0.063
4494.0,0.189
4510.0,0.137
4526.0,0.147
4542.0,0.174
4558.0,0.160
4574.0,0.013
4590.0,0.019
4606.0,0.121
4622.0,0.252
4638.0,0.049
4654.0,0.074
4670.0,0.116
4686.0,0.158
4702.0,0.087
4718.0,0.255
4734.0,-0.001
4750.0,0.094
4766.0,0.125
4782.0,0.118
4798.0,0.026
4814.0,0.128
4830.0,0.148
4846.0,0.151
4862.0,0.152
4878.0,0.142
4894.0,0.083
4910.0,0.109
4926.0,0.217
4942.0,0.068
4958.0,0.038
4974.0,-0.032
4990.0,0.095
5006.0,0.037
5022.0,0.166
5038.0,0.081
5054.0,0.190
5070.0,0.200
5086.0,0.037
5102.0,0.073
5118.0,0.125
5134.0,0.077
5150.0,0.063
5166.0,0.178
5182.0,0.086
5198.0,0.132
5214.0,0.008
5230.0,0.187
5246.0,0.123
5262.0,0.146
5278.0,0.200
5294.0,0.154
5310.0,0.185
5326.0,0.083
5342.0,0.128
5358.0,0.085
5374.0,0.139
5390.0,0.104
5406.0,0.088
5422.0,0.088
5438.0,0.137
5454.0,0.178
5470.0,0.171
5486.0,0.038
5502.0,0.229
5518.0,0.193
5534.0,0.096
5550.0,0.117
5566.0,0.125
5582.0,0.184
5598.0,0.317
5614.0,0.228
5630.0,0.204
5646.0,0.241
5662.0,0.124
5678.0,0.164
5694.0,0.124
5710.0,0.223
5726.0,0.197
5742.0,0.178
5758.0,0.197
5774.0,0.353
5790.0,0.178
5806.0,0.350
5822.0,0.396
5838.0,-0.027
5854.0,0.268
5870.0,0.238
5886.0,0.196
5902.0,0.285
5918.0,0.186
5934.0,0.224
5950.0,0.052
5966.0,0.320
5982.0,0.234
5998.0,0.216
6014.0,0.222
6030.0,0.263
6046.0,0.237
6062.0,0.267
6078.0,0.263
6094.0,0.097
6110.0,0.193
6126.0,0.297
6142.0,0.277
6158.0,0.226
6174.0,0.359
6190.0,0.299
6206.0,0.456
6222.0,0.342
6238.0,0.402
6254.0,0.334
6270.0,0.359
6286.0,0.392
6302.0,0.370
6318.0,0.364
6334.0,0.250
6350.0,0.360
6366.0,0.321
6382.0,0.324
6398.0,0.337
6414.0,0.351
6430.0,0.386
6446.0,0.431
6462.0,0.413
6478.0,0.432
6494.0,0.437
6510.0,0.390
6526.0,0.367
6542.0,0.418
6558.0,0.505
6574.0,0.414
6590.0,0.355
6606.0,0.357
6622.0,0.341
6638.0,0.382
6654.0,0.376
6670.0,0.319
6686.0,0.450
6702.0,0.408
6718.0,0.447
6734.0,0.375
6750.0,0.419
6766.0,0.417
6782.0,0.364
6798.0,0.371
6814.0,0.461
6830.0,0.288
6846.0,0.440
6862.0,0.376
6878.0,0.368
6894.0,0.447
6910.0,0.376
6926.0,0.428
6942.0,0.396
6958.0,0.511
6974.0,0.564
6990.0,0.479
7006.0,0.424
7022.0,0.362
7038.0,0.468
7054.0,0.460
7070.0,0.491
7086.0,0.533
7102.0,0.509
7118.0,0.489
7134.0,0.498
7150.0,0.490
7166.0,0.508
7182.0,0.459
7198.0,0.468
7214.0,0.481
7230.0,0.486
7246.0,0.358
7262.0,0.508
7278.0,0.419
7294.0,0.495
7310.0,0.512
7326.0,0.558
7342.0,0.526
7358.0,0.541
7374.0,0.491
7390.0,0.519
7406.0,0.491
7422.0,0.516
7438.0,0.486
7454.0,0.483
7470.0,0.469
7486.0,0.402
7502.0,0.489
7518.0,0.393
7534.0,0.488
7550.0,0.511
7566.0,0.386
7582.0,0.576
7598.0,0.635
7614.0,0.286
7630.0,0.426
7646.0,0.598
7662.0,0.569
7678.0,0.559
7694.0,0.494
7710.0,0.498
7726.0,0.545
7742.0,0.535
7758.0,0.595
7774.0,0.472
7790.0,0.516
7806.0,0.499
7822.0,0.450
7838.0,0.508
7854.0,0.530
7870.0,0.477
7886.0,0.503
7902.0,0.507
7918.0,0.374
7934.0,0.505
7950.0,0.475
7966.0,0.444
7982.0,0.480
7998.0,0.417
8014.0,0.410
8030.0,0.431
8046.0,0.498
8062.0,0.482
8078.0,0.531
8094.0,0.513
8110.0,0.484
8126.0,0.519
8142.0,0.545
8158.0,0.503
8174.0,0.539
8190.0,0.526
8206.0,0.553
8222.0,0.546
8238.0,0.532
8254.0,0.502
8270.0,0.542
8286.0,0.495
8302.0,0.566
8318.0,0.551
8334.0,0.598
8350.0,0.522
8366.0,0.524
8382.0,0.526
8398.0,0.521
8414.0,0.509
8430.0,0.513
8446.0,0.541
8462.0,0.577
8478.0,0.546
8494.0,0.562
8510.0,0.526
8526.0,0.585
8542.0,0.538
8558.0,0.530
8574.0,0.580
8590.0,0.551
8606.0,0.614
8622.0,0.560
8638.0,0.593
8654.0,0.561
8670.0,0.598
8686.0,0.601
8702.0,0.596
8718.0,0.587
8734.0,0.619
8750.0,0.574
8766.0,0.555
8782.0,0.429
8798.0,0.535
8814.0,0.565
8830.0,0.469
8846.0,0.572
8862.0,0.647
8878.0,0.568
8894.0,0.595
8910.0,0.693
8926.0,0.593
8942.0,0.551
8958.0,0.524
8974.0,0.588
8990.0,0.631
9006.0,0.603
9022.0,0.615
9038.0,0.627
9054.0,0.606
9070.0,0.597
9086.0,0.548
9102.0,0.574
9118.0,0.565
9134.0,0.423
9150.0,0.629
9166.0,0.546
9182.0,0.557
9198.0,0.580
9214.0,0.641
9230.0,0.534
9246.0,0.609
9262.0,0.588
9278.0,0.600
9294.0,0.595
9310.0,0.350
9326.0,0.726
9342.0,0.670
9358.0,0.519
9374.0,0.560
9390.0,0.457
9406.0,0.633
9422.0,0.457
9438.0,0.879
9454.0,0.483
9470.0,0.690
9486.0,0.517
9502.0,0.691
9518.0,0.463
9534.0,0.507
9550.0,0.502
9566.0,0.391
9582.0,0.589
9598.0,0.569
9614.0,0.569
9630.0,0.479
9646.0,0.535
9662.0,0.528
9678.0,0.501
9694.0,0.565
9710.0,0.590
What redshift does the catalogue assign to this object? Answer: 0.55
